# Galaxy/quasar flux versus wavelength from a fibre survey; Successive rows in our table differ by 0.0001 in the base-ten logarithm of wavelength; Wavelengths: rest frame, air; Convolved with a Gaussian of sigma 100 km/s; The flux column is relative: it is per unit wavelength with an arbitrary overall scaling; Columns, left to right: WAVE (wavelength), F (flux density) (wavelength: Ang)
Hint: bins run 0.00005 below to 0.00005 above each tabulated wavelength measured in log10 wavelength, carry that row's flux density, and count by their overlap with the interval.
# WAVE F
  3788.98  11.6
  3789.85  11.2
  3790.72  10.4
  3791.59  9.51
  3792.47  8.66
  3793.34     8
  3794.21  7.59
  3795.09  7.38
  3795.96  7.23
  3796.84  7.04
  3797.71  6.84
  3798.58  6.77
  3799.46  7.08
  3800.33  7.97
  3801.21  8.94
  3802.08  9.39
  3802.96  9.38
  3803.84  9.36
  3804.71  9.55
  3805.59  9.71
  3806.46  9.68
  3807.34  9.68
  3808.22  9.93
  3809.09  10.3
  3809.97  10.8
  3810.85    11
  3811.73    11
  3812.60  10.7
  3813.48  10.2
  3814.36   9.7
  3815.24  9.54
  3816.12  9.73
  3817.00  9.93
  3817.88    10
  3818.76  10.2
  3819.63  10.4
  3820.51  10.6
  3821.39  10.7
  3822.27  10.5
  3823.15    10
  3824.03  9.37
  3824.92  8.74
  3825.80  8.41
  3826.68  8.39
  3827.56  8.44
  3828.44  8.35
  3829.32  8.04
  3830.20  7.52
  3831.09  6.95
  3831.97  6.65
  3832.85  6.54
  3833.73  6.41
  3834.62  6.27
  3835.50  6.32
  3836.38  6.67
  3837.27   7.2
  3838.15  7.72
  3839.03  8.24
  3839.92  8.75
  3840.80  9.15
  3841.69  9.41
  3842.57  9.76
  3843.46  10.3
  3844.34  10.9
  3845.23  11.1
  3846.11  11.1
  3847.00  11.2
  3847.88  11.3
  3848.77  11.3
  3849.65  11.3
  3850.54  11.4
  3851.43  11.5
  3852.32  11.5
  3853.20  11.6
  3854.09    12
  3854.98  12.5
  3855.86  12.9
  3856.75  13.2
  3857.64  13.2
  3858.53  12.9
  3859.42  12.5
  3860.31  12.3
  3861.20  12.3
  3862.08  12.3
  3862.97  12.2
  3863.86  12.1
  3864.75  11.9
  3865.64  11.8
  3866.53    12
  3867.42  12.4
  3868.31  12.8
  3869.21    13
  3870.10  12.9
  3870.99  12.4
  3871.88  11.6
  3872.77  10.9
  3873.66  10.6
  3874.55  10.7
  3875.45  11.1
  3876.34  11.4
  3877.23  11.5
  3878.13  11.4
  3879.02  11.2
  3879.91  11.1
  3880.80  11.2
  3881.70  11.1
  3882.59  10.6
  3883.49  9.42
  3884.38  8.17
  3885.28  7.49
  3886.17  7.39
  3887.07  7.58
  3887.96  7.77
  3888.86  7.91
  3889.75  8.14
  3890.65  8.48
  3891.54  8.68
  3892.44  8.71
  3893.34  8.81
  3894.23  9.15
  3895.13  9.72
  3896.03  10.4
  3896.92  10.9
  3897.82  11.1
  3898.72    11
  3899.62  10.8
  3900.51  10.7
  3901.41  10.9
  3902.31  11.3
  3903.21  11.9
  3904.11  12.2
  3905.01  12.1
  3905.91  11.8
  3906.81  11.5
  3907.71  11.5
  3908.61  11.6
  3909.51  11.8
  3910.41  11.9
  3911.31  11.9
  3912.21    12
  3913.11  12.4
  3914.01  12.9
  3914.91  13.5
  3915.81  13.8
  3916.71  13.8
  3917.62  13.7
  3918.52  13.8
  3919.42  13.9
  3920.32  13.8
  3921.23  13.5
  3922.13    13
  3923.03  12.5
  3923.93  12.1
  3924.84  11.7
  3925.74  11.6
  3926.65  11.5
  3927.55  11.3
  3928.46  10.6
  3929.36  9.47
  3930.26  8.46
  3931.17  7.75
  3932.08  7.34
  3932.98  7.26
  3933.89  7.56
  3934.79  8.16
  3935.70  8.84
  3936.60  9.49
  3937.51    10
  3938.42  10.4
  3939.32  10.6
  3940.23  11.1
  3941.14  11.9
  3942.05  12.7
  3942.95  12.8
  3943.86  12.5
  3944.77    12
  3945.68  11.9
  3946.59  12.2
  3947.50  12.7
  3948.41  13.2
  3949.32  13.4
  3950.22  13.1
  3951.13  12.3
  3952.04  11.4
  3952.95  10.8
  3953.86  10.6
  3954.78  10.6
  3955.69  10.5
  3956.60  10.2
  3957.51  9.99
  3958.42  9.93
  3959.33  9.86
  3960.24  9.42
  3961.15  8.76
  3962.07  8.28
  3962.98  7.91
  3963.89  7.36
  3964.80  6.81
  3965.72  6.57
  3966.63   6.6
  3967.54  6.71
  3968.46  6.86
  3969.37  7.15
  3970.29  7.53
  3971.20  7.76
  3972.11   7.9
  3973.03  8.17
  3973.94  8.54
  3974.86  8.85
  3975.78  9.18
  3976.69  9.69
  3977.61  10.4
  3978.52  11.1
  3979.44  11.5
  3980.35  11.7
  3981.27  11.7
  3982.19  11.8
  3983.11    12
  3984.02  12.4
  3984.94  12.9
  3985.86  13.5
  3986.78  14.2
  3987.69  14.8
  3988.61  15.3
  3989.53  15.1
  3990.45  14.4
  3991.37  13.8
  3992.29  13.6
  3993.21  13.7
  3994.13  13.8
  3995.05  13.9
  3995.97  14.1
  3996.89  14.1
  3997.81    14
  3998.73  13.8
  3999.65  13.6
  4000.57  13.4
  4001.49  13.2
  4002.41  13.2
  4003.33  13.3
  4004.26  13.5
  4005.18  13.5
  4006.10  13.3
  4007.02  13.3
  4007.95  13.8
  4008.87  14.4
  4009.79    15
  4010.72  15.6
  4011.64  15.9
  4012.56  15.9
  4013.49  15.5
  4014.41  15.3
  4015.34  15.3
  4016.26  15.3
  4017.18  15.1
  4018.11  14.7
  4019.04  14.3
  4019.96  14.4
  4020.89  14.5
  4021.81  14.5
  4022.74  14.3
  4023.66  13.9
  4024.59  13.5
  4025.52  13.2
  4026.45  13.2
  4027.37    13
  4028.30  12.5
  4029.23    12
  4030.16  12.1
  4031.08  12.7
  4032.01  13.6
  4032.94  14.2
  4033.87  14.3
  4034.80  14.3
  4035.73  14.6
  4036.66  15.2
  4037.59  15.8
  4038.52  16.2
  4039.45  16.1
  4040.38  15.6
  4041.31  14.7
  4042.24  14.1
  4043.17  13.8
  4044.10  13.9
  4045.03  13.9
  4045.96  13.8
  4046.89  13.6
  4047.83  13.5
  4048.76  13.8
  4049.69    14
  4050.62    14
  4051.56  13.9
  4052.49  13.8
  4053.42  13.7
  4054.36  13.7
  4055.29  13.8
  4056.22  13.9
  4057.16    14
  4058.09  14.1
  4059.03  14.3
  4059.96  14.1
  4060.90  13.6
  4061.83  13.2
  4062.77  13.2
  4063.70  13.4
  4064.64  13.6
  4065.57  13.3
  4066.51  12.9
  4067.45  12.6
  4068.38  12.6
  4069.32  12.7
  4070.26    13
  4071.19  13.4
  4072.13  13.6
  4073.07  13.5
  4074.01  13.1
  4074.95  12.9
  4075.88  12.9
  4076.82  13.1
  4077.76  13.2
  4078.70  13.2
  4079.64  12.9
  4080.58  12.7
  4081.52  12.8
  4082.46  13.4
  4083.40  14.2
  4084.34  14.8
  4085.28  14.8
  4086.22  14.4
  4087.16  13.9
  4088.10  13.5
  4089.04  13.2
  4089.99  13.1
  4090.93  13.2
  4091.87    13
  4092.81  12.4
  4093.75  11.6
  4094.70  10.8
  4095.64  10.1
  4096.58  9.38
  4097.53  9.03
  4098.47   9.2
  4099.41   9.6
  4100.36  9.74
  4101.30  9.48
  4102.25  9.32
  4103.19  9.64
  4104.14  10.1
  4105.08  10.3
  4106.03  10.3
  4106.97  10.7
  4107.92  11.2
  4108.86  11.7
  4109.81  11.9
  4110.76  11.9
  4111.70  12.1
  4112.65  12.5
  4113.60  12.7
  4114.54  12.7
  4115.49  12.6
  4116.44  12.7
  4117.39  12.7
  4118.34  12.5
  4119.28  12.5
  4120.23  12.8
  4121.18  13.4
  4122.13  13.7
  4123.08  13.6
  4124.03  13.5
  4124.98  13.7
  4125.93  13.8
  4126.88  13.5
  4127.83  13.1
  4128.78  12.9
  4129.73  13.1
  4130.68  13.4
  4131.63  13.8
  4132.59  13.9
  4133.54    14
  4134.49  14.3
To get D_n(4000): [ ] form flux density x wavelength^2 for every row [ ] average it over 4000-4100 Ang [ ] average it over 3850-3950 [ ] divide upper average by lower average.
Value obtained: 1.30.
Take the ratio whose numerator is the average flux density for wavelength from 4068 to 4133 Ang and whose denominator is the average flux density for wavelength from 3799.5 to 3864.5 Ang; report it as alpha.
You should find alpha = 1.25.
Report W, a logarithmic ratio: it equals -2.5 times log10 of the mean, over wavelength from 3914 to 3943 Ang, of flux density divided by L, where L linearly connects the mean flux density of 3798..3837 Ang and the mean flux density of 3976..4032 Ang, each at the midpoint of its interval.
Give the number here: 0.05 mag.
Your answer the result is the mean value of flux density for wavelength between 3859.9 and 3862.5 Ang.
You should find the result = 12.3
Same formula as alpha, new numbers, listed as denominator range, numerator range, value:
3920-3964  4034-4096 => 1.27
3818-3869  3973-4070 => 1.33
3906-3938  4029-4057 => 1.25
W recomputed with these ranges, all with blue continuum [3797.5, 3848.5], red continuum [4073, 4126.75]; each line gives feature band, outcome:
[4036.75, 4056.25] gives -0.22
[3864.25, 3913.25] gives -0.09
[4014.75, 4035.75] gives -0.21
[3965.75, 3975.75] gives 0.38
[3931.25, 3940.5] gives 0.16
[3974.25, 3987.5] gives -0.06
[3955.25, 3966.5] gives 0.22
